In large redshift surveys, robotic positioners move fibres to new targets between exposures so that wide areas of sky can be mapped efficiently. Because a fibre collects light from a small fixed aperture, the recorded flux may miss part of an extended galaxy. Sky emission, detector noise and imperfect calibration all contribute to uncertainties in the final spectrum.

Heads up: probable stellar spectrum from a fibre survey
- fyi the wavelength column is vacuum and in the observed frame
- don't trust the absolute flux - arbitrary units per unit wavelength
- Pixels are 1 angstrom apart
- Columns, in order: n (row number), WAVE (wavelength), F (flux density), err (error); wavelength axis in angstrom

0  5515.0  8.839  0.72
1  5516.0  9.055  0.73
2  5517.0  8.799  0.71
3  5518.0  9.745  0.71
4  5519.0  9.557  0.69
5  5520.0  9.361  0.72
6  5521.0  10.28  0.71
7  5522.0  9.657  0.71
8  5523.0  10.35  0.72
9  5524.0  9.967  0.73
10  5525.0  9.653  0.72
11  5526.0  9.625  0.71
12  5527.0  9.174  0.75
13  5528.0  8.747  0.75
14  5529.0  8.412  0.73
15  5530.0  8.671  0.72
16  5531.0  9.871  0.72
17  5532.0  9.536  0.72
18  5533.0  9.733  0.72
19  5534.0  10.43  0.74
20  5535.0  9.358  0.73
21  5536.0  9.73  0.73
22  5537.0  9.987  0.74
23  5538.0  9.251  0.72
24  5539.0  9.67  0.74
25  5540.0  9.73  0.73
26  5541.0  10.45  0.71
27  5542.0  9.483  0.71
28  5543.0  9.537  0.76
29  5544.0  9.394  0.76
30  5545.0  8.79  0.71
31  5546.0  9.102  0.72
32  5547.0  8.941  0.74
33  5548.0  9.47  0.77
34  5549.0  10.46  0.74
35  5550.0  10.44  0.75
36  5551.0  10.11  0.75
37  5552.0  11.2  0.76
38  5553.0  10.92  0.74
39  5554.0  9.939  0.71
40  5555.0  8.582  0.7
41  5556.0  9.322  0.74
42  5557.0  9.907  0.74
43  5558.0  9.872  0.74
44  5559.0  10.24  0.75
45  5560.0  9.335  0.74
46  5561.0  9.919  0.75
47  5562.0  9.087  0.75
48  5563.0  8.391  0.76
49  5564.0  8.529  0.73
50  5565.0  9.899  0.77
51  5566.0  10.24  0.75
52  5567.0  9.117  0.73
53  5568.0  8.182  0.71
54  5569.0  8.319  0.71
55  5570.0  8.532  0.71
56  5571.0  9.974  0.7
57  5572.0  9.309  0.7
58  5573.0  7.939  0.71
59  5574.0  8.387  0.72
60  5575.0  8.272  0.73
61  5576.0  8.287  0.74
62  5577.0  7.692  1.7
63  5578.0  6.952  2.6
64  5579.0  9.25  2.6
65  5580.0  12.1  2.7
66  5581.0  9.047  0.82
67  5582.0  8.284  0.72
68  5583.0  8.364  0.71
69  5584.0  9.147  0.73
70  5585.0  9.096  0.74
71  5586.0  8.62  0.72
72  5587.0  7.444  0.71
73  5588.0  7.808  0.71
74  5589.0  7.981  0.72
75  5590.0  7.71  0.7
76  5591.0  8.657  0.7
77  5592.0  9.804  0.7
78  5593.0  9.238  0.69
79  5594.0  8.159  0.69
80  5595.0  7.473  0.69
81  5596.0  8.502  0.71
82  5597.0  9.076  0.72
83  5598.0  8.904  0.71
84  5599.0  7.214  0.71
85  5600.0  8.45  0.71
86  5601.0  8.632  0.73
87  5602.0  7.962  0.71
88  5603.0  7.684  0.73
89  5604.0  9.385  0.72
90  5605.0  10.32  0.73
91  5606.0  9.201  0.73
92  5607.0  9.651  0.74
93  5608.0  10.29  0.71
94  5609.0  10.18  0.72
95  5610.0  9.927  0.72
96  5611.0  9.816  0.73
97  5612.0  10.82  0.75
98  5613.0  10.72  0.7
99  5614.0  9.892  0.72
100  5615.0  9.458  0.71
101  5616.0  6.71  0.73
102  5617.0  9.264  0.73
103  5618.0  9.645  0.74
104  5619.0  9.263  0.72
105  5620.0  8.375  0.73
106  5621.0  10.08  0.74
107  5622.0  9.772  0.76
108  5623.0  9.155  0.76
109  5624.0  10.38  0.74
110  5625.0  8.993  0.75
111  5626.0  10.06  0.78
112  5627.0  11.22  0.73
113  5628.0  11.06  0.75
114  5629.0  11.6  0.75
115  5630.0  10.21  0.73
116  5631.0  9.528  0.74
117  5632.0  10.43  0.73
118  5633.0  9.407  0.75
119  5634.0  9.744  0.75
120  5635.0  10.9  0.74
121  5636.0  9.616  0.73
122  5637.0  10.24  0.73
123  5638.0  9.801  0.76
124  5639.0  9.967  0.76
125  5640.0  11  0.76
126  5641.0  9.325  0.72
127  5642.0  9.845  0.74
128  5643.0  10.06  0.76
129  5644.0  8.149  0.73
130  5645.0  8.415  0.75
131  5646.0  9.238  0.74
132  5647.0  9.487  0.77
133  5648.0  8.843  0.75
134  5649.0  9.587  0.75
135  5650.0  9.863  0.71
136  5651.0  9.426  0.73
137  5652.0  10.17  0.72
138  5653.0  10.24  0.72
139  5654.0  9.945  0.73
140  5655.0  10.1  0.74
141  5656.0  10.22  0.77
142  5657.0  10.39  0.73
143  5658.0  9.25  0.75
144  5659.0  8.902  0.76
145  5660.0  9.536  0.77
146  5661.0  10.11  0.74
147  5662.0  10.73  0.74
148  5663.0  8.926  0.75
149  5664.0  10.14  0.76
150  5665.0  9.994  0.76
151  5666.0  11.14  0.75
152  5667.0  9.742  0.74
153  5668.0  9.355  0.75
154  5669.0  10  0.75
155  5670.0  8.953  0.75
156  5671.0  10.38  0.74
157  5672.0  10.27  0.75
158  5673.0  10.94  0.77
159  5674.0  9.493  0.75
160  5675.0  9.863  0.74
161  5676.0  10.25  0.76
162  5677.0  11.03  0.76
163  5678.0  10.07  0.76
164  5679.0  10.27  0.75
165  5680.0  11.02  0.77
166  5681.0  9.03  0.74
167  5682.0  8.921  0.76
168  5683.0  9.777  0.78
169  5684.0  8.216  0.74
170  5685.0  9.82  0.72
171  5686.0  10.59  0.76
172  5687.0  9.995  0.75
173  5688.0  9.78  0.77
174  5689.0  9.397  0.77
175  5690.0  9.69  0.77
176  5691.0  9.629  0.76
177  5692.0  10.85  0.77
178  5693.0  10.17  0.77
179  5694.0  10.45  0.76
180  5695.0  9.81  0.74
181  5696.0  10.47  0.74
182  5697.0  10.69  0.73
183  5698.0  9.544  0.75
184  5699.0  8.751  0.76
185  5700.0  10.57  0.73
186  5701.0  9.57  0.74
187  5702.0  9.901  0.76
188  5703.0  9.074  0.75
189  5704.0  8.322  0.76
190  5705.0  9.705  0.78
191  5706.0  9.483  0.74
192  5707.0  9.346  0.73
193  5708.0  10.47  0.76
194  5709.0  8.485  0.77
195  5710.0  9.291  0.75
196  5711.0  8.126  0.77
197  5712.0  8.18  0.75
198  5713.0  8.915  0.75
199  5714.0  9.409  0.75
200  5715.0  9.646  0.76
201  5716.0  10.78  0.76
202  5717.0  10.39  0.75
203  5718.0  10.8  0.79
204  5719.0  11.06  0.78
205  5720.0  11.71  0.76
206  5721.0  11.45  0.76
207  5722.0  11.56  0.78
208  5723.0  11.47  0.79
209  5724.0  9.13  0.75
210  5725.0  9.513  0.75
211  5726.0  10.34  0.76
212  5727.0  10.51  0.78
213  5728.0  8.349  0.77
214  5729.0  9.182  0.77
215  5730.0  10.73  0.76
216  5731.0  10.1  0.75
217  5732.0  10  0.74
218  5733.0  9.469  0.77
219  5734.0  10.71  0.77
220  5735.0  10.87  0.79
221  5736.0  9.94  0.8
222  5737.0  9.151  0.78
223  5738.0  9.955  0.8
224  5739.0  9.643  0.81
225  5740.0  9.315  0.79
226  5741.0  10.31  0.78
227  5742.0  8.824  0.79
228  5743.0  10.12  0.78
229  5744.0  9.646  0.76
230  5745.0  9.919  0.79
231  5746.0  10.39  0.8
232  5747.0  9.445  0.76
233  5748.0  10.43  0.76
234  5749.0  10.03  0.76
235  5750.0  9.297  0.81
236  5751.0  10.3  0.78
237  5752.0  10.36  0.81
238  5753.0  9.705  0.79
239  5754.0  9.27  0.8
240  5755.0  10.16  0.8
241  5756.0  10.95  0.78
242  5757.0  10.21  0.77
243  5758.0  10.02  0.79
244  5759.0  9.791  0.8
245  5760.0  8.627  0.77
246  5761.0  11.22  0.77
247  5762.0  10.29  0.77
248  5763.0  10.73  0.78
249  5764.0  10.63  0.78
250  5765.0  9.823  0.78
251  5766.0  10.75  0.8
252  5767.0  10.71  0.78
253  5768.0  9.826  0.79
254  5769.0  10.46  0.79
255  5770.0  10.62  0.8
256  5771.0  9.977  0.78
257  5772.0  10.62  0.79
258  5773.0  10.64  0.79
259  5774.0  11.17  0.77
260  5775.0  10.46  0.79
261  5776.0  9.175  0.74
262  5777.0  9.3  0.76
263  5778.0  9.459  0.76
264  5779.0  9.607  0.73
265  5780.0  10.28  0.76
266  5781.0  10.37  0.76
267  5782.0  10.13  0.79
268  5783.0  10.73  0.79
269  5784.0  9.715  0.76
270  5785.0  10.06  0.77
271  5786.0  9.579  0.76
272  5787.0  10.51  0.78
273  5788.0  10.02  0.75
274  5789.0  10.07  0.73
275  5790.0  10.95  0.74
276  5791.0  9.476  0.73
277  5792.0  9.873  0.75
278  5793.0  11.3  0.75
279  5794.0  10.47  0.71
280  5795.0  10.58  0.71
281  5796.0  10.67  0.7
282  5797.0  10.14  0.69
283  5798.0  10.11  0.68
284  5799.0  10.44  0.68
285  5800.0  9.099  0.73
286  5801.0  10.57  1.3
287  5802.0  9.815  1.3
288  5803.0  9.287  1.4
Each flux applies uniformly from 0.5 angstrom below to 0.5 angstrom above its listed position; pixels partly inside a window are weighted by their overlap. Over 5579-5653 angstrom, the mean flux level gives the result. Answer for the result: 9.37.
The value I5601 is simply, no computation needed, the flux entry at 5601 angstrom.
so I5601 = 8.632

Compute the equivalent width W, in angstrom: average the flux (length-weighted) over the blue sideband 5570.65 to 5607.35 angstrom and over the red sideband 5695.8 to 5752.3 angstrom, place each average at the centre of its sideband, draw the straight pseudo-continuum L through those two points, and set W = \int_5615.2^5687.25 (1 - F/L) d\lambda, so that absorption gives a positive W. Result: -4.7 angstrom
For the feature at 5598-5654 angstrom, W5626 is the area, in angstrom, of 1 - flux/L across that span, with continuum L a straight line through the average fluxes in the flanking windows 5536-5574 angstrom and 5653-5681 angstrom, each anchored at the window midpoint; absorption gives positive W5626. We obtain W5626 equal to 1.3 angstrom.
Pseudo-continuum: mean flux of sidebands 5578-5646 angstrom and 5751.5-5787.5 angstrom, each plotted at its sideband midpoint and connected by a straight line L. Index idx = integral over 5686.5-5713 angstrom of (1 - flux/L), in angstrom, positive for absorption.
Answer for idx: 0.5 angstrom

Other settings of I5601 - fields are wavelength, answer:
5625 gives 8.993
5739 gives 9.643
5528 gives 8.747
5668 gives 9.355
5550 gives 10.44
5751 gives 10.3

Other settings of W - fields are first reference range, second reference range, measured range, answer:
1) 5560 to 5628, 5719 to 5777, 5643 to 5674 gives -0.8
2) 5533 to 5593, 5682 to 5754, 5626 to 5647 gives -1.0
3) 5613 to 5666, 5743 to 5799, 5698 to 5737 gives 0.6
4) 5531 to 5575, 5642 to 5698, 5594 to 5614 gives 1.0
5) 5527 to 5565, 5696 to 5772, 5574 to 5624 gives 3.9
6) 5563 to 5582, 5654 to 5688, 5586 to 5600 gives 1.2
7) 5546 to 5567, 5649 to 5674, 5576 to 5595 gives 2.3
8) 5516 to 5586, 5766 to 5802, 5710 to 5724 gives -0.3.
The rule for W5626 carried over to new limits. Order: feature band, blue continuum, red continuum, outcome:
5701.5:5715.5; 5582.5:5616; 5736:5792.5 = 0.7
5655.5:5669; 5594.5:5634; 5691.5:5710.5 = -0.4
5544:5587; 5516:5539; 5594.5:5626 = 0.8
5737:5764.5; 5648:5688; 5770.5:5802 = 0.3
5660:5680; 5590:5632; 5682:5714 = -1.2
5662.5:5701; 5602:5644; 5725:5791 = -0.2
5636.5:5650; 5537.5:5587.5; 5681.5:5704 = 0.0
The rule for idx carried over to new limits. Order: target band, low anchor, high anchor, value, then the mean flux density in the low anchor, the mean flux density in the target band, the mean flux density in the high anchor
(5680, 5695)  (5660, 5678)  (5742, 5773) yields 0.4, 10.1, 9.78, 10.1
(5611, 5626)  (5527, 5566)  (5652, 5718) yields 0.3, 9.59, 9.5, 9.8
